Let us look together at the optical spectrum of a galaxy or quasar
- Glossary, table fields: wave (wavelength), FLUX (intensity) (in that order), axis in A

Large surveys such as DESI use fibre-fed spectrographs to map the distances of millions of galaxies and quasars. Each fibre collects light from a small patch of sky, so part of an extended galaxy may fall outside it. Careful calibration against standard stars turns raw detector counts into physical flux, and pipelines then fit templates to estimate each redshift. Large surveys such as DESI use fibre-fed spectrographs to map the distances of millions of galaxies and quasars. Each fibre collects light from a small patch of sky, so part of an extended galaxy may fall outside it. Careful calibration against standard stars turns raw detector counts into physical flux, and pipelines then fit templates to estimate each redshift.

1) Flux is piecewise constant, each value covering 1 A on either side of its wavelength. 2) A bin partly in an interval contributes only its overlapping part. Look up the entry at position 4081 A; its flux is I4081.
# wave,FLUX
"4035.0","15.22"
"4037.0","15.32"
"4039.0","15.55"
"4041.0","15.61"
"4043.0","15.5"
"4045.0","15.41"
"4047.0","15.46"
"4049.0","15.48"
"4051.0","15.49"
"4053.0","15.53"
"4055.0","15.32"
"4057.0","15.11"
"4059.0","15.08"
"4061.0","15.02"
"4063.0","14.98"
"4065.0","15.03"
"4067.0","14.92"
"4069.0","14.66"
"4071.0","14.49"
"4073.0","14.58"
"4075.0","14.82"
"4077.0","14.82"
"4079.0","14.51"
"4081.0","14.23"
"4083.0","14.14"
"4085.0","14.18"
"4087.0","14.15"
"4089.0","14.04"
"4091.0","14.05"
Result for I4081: 14.23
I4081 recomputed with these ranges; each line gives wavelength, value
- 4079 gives 14.51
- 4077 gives 14.82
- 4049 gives 15.48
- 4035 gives 15.22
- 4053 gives 15.53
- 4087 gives 14.15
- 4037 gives 15.32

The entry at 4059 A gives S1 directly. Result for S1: 15.08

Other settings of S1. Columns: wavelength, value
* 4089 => 14.04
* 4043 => 15.5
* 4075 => 14.82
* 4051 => 15.49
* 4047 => 15.46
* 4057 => 15.11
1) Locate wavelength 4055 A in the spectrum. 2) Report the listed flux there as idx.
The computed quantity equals 15.32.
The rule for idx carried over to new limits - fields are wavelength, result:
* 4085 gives 14.18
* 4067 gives 14.92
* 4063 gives 14.98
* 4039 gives 15.55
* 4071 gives 14.49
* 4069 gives 14.66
